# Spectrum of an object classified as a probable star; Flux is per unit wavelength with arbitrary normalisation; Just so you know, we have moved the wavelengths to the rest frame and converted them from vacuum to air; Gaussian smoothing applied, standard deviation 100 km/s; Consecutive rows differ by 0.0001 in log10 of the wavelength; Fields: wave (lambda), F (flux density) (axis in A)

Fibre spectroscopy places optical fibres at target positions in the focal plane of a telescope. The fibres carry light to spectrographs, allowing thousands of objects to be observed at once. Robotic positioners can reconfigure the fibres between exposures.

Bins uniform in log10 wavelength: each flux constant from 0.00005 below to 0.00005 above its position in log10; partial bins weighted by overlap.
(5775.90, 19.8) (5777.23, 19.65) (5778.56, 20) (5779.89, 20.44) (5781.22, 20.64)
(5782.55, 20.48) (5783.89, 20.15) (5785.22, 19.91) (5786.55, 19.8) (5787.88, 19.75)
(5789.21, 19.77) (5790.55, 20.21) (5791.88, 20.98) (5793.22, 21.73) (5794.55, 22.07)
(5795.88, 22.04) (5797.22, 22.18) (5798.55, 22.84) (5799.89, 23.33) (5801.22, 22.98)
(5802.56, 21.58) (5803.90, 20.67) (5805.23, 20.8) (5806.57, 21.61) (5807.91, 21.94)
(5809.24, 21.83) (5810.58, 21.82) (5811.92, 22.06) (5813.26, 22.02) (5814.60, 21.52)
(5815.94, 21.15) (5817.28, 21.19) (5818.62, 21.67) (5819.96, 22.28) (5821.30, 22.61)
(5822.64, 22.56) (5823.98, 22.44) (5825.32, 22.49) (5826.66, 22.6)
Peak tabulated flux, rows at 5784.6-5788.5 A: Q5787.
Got 19.91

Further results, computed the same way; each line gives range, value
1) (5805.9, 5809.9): 21.94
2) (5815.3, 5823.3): 22.61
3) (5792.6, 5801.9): 23.33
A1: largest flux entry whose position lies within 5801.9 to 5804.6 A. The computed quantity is 21.58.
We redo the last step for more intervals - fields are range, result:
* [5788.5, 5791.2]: 20.21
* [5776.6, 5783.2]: 20.64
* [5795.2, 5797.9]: 22.18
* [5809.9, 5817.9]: 22.06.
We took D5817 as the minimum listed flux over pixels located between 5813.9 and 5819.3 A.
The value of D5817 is 21.15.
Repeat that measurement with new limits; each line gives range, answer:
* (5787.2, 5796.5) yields 19.75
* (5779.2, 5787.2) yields 19.8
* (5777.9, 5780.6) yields 20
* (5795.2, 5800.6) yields 22.04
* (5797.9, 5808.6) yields 20.67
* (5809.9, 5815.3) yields 21.52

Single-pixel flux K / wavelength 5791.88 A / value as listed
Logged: 20.98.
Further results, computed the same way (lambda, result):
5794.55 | 22.07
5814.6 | 21.52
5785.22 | 19.91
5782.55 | 20.48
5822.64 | 22.56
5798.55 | 22.84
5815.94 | 21.15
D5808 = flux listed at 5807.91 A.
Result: 21.94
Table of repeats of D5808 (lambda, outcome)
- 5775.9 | 19.8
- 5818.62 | 21.67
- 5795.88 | 22.04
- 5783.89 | 20.15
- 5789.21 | 19.77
